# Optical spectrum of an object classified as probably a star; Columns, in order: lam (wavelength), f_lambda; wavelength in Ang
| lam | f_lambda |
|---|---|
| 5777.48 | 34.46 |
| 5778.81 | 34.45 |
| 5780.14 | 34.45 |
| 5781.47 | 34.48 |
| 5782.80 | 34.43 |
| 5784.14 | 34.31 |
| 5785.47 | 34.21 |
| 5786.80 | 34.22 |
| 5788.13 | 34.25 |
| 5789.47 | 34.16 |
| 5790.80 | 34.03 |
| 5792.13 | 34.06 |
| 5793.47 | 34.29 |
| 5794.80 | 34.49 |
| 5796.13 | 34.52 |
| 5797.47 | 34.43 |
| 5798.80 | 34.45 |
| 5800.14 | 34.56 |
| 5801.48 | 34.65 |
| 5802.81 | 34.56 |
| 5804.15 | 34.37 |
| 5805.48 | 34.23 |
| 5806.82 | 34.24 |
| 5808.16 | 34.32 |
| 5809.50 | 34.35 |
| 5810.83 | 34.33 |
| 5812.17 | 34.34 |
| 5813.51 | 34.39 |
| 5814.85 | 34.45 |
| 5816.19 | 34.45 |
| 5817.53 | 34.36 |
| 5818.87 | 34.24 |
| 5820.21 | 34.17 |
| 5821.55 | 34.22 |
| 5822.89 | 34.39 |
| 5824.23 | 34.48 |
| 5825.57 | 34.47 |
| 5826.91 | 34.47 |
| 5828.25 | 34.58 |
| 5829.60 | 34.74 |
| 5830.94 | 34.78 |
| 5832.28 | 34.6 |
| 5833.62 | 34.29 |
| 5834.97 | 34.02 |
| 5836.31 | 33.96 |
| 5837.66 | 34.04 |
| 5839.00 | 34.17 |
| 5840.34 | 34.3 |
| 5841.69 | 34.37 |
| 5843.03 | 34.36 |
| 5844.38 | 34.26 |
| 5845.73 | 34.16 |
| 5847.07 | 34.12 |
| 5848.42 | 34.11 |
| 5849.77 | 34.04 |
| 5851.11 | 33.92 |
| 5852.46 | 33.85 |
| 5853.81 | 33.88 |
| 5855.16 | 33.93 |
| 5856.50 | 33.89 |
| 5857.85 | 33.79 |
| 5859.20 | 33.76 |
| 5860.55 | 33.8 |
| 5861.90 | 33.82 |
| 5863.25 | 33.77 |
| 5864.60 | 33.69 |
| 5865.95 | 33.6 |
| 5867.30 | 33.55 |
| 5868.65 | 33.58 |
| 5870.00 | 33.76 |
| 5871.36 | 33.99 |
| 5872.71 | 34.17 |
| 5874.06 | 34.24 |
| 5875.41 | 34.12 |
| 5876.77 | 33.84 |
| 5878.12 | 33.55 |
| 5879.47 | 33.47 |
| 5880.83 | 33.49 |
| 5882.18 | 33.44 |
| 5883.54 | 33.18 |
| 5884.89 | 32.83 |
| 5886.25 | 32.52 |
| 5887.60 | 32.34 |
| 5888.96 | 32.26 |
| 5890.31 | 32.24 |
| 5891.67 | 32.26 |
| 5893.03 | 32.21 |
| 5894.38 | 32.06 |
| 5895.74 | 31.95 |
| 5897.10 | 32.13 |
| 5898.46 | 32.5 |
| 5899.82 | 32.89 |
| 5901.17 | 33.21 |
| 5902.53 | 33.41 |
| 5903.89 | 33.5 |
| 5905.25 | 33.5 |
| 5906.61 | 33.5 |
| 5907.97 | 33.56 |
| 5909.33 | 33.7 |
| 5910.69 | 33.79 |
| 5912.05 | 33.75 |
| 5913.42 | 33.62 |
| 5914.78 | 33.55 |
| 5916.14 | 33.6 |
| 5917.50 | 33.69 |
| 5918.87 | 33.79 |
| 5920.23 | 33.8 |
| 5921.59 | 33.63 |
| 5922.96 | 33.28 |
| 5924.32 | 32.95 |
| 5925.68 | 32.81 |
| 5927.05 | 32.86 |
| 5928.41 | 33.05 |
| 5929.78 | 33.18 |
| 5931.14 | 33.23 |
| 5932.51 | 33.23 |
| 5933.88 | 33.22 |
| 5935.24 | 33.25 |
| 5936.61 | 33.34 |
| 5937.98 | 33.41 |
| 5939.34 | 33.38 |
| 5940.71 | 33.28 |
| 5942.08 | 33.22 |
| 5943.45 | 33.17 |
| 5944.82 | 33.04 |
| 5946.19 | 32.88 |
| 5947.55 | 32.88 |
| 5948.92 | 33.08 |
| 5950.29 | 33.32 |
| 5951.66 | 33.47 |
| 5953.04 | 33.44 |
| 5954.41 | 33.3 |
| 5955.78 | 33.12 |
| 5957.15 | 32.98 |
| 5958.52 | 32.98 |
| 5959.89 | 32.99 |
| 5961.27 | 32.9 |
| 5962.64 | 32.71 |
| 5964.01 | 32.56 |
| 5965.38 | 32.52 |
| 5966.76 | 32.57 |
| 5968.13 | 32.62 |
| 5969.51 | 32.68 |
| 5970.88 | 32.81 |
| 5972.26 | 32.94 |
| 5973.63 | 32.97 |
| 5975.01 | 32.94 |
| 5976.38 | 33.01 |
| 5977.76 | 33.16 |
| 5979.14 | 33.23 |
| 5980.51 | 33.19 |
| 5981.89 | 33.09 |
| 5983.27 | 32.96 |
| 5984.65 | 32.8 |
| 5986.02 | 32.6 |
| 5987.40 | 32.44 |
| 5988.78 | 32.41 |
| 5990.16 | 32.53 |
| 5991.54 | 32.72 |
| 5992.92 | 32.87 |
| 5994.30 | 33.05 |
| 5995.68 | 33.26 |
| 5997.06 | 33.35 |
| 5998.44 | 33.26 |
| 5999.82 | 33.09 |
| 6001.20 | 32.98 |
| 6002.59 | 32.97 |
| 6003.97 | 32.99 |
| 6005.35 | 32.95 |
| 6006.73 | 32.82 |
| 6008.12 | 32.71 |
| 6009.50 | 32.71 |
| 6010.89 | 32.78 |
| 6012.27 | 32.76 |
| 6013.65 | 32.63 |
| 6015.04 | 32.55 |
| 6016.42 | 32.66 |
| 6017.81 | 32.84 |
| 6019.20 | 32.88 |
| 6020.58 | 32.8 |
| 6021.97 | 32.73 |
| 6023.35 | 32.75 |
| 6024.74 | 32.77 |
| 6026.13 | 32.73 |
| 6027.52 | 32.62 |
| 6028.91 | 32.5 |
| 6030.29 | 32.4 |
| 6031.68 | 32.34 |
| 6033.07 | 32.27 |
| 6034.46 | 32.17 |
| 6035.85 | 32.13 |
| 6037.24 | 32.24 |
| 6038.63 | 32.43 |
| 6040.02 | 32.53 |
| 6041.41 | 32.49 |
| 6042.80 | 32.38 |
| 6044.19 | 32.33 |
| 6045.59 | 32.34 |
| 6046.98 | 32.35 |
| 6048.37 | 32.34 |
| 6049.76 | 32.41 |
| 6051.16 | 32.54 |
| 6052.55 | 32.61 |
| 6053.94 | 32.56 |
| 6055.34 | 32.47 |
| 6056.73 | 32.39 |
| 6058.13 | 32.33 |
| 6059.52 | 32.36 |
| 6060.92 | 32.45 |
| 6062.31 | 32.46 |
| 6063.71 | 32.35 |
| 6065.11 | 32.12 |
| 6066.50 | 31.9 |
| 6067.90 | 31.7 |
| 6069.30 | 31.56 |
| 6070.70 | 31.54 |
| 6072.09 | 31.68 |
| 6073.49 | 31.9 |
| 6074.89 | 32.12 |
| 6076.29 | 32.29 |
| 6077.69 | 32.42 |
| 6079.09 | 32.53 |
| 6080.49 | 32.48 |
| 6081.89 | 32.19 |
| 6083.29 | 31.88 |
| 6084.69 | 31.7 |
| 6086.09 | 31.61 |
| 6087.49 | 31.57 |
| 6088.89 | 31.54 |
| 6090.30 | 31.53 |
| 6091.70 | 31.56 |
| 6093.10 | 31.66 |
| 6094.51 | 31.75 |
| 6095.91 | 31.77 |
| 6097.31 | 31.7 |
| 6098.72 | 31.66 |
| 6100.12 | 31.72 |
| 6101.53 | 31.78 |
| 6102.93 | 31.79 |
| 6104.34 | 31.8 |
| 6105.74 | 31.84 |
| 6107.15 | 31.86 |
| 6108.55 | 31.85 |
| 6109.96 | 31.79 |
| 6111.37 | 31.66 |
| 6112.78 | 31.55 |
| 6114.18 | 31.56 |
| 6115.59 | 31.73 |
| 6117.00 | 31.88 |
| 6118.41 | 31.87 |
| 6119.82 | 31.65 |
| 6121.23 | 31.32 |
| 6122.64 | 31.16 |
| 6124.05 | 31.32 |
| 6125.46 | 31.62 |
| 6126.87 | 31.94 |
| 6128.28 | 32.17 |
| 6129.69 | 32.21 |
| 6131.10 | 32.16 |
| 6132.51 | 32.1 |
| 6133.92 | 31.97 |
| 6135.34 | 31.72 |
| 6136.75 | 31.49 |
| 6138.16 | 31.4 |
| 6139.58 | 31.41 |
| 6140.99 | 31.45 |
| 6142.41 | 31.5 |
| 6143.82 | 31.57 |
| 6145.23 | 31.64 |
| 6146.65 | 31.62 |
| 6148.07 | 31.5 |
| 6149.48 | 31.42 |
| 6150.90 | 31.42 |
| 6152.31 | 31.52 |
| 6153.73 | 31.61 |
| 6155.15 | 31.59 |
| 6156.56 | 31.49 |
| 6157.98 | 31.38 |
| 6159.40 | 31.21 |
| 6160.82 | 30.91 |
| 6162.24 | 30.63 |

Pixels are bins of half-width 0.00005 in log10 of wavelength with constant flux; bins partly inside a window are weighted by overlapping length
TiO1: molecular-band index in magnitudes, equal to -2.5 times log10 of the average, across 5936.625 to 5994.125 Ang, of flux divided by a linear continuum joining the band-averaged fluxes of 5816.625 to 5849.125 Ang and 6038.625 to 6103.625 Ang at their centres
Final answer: 0.004 mag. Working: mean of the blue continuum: 34.3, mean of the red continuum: 32.1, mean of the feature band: 33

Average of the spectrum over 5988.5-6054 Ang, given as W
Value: 32.7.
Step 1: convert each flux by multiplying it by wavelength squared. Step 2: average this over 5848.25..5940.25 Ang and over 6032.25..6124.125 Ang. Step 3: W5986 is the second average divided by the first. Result 1.02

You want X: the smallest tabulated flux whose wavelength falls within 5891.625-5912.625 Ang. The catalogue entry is 31.95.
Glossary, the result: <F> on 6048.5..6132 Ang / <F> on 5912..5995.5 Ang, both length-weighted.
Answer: 1.0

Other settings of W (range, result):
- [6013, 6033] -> 32.6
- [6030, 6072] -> 32.3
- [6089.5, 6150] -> 31.7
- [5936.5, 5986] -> 33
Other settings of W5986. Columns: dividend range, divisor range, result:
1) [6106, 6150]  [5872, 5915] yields 1.03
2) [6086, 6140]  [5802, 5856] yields 1.02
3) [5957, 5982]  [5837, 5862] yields 1.01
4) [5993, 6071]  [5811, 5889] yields 1.02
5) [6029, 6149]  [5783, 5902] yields 1.02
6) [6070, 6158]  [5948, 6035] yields 1.01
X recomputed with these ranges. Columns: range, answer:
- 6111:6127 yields 31.16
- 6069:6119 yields 31.53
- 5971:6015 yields 32.41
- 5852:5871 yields 33.55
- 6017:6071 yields 31.54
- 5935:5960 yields 32.88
